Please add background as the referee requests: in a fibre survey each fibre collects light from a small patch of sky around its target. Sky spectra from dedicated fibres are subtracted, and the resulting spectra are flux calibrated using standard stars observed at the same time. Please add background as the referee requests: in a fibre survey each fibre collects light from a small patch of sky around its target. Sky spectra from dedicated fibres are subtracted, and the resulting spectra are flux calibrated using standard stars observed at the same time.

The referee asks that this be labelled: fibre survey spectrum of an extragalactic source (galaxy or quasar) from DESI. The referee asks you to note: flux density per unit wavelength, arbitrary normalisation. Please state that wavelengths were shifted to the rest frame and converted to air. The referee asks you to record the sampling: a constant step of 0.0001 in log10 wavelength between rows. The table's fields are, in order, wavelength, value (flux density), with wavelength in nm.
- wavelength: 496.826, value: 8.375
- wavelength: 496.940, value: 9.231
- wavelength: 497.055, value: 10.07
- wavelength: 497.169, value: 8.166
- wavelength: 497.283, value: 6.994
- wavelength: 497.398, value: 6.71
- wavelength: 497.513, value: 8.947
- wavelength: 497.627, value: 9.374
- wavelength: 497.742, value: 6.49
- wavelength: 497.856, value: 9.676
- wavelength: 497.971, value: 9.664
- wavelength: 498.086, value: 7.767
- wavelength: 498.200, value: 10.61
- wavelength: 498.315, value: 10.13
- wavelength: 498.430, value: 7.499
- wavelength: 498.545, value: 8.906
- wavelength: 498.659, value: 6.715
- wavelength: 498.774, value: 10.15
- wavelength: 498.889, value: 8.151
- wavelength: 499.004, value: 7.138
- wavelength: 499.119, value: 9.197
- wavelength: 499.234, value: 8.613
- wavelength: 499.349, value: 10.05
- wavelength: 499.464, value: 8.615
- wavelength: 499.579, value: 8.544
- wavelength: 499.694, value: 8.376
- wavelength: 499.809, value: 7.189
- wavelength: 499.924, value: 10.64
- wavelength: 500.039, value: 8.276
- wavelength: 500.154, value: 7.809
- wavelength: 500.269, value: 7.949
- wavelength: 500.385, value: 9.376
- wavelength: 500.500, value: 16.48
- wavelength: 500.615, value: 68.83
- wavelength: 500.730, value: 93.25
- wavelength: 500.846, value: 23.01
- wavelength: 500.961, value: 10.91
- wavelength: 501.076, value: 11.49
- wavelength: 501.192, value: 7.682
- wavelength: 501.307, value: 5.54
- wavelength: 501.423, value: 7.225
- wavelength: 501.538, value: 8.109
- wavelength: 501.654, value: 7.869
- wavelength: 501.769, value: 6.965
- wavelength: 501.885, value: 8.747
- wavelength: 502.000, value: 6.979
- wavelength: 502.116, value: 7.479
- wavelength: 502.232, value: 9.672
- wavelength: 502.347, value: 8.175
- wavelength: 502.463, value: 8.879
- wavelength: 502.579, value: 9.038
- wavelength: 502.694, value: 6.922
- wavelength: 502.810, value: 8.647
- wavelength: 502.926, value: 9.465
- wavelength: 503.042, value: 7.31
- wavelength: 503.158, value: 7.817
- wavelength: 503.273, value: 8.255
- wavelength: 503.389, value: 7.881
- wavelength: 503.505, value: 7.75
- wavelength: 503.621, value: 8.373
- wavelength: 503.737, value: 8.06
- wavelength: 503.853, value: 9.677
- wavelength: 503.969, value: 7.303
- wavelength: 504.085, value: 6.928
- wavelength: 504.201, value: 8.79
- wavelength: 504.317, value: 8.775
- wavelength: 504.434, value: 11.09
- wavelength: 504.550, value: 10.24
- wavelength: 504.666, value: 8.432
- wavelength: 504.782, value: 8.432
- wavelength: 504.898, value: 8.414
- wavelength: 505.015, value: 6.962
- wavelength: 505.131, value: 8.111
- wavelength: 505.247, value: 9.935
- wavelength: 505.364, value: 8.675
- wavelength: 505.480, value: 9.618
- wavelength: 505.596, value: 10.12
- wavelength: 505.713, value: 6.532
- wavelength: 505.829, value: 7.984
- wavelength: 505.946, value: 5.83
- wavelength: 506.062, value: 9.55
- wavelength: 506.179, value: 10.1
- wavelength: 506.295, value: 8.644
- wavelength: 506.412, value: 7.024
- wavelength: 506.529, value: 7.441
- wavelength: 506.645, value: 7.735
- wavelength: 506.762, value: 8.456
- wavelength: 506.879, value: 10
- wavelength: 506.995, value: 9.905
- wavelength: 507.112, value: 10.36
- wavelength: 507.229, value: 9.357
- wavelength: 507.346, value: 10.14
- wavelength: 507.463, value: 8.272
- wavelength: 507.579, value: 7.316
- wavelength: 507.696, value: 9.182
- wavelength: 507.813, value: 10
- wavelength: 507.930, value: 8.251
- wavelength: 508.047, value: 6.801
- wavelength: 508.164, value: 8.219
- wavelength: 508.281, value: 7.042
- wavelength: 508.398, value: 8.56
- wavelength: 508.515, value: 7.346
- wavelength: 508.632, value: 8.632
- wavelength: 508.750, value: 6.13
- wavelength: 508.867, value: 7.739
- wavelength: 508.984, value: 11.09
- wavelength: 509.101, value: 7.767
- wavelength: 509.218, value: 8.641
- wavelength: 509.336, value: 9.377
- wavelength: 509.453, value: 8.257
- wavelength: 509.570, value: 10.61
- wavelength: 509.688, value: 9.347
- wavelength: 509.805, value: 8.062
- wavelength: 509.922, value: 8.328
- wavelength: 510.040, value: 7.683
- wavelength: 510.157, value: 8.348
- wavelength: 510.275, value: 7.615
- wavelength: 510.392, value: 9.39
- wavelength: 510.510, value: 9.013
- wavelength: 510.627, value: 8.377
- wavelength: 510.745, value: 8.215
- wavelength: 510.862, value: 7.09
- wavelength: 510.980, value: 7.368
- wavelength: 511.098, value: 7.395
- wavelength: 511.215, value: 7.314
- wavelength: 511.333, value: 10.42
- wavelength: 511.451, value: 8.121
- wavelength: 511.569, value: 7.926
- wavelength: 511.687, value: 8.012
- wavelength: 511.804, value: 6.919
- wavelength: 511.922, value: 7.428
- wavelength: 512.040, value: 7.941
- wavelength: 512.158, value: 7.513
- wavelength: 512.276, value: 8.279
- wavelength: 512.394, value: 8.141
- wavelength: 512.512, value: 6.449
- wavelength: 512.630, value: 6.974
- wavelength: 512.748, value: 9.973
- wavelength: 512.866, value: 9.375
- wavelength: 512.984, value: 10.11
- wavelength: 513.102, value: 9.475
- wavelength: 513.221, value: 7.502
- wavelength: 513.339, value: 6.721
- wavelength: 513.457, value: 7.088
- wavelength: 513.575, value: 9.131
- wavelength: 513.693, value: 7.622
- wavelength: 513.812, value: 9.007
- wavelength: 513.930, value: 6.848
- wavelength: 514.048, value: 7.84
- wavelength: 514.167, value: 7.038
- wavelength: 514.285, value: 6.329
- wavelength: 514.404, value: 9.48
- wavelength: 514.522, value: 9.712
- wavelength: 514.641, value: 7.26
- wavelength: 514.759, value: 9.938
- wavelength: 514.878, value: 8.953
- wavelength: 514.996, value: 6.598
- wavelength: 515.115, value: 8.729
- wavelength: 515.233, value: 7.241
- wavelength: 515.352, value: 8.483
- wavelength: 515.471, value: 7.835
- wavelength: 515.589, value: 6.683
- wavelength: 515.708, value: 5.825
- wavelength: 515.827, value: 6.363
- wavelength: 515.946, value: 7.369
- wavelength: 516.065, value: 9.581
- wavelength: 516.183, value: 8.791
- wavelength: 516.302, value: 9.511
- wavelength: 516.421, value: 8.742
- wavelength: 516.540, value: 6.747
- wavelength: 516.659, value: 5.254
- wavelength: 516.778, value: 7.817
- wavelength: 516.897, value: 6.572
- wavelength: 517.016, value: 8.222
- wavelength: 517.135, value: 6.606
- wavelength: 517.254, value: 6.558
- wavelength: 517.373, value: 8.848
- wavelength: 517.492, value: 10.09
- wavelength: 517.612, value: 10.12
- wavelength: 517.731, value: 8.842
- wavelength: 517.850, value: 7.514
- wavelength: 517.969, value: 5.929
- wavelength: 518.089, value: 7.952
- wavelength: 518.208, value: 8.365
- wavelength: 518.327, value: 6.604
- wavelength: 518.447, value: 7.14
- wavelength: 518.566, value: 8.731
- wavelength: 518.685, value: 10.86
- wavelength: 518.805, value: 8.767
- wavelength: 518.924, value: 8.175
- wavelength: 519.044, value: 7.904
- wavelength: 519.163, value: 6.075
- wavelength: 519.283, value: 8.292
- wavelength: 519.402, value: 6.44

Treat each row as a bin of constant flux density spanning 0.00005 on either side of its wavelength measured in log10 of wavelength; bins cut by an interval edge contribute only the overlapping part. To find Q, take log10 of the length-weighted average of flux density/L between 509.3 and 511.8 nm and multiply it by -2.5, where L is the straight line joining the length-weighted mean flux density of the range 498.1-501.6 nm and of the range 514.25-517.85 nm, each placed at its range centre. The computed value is 0.20 mag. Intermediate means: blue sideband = 14.1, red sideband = 7.97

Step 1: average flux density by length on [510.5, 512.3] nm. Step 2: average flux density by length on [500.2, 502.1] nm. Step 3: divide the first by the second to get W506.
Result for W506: 0.4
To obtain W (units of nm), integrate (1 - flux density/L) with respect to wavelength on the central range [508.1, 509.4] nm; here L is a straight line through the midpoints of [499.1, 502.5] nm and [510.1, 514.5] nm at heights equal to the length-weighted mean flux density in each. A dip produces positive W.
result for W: 0.22 nm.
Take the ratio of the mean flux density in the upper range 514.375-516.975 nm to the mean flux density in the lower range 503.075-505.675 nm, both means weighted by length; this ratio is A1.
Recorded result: 0.9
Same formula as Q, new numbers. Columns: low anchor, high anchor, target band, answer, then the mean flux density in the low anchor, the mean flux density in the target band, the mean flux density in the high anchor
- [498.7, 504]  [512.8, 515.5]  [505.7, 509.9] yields 0.18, 12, 8.51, 8.2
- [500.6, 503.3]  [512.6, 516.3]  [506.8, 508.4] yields 0.28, 14.1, 8.82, 8.09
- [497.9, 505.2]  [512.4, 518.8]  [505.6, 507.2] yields 0.18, 11.1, 8.5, 8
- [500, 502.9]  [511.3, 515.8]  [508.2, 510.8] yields 0.22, 15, 8.43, 8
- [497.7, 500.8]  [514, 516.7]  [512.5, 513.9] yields 0.05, 14.4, 8.32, 7.86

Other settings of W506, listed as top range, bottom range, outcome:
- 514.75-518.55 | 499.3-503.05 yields 0.57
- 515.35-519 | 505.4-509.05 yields 0.93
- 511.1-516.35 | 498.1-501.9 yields 0.59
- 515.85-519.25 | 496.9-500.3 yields 0.93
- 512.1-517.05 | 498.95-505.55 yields 0.70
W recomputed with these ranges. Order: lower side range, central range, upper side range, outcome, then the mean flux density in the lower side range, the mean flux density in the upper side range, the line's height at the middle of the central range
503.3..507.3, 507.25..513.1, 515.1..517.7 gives -0.04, 8.6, 7.81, 8.26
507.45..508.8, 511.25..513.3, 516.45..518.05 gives -0.11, 7.98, 7.65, 7.83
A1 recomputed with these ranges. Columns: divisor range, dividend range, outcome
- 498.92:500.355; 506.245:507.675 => 1.02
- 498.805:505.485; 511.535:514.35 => 0.70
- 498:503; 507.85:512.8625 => 0.66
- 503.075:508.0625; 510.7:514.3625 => 0.92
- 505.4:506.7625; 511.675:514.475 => 0.97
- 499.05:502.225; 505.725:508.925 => 0.57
